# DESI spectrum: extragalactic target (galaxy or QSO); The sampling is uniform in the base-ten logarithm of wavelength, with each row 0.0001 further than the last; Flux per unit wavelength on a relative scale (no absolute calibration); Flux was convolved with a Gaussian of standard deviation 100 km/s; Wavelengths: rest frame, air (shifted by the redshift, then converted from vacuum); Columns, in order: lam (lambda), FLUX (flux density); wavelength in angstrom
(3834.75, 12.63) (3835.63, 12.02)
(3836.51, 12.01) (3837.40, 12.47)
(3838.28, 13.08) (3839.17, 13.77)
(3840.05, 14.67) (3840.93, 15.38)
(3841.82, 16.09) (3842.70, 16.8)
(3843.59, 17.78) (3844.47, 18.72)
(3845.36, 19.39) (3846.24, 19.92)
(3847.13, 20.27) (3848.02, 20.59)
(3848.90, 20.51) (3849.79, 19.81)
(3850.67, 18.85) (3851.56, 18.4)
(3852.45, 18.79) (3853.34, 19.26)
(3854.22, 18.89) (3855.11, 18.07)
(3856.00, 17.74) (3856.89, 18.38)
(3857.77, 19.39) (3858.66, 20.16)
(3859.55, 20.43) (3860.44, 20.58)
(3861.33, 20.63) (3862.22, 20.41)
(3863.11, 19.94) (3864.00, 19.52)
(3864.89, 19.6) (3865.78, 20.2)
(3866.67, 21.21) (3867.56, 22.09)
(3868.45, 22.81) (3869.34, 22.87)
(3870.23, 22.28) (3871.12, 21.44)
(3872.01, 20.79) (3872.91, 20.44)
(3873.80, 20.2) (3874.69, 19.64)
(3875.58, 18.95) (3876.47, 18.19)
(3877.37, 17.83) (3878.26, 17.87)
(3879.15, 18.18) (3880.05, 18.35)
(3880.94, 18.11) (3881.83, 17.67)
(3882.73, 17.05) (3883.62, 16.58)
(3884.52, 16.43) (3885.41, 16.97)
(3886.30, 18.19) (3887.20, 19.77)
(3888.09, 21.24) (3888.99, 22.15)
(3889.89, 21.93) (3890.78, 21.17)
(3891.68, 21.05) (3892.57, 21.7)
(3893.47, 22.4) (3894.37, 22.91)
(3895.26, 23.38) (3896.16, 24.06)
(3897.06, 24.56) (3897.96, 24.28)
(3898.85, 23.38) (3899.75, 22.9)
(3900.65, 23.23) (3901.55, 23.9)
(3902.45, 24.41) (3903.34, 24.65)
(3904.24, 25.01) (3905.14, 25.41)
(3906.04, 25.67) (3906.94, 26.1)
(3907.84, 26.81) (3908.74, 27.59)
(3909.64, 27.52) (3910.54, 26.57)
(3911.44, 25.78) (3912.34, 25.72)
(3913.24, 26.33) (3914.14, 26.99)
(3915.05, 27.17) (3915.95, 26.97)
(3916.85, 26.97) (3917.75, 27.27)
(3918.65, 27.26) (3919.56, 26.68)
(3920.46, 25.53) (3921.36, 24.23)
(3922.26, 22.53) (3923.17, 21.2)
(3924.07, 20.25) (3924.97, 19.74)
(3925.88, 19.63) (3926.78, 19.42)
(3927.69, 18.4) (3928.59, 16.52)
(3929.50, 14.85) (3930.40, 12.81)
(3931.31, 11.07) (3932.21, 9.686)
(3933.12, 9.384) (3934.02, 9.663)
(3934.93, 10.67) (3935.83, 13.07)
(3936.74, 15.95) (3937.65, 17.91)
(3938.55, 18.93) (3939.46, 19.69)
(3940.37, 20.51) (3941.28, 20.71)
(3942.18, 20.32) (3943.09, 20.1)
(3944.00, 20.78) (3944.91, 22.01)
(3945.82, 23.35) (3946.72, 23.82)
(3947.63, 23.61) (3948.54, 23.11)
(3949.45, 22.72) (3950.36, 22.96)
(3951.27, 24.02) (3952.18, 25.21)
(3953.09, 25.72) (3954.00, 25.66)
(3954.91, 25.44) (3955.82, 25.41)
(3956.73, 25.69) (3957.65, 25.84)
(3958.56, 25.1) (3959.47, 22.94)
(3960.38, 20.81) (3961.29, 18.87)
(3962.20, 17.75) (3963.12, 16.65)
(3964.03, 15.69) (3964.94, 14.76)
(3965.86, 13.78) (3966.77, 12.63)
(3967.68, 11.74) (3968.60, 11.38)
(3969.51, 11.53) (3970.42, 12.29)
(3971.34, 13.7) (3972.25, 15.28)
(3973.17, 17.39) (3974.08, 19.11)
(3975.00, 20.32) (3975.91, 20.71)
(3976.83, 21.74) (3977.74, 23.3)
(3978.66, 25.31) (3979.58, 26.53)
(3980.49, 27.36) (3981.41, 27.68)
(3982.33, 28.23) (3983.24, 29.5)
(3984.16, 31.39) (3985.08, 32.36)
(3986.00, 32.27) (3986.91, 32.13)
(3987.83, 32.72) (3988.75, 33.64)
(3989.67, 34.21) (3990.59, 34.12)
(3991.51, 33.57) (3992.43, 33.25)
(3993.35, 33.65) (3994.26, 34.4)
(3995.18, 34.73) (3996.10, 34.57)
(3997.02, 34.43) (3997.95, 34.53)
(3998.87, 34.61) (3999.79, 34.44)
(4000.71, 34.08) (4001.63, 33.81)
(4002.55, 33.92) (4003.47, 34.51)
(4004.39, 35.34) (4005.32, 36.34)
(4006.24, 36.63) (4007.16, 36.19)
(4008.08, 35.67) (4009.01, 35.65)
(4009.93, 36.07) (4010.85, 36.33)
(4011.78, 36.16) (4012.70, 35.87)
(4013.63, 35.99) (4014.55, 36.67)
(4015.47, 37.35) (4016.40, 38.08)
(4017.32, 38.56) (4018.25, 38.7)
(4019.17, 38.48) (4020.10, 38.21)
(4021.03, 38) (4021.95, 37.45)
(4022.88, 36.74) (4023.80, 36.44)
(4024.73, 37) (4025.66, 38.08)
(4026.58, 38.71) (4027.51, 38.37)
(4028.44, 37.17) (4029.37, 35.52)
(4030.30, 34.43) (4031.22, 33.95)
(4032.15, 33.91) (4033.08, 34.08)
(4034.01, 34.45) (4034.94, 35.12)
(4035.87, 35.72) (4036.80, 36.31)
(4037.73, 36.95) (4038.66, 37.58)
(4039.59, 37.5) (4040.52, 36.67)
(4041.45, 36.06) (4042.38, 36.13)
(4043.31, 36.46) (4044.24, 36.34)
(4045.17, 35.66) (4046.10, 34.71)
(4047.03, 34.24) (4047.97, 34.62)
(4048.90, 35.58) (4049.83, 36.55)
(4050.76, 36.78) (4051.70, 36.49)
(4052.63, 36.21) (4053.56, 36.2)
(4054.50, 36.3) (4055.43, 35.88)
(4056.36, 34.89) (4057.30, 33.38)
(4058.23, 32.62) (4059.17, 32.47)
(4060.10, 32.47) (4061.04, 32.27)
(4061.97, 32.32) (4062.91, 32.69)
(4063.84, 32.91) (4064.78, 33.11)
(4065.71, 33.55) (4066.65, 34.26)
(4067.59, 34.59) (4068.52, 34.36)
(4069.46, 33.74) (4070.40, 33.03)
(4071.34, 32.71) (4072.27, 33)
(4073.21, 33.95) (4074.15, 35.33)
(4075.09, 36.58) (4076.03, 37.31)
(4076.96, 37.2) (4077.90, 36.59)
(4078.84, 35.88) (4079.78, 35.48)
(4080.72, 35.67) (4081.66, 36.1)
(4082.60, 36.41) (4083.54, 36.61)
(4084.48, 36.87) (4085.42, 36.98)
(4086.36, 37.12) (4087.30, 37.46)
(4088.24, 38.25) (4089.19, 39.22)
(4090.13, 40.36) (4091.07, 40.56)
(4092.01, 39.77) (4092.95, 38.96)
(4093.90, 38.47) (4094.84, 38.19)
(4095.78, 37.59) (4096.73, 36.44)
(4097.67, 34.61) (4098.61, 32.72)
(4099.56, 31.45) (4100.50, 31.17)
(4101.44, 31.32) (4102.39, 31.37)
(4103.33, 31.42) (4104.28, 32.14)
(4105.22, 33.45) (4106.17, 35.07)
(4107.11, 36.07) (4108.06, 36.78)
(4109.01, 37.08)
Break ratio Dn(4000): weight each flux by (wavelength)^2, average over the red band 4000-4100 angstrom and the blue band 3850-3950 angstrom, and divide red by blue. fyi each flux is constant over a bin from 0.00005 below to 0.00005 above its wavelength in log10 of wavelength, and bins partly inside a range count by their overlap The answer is 1.9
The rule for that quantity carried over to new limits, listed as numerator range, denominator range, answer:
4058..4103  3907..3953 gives 1.79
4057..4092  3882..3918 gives 1.64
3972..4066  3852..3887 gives 1.88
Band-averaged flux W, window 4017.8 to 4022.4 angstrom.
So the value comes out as 38.2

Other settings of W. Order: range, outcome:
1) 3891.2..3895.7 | 22.3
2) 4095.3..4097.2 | 37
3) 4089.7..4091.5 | 40.5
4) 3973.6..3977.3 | 20.5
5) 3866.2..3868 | 21.6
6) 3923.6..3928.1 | 19.5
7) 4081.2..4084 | 36.4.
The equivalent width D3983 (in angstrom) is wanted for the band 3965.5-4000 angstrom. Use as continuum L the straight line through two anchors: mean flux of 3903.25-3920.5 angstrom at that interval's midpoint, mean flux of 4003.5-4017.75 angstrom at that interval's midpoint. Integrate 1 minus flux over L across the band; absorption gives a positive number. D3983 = 7.8 angstrom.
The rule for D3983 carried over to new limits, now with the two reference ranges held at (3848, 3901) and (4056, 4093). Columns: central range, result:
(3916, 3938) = 5.1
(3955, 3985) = 7.6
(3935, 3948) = 2.9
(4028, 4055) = -2.4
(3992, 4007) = -2.5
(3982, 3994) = -1.5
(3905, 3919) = -2.2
